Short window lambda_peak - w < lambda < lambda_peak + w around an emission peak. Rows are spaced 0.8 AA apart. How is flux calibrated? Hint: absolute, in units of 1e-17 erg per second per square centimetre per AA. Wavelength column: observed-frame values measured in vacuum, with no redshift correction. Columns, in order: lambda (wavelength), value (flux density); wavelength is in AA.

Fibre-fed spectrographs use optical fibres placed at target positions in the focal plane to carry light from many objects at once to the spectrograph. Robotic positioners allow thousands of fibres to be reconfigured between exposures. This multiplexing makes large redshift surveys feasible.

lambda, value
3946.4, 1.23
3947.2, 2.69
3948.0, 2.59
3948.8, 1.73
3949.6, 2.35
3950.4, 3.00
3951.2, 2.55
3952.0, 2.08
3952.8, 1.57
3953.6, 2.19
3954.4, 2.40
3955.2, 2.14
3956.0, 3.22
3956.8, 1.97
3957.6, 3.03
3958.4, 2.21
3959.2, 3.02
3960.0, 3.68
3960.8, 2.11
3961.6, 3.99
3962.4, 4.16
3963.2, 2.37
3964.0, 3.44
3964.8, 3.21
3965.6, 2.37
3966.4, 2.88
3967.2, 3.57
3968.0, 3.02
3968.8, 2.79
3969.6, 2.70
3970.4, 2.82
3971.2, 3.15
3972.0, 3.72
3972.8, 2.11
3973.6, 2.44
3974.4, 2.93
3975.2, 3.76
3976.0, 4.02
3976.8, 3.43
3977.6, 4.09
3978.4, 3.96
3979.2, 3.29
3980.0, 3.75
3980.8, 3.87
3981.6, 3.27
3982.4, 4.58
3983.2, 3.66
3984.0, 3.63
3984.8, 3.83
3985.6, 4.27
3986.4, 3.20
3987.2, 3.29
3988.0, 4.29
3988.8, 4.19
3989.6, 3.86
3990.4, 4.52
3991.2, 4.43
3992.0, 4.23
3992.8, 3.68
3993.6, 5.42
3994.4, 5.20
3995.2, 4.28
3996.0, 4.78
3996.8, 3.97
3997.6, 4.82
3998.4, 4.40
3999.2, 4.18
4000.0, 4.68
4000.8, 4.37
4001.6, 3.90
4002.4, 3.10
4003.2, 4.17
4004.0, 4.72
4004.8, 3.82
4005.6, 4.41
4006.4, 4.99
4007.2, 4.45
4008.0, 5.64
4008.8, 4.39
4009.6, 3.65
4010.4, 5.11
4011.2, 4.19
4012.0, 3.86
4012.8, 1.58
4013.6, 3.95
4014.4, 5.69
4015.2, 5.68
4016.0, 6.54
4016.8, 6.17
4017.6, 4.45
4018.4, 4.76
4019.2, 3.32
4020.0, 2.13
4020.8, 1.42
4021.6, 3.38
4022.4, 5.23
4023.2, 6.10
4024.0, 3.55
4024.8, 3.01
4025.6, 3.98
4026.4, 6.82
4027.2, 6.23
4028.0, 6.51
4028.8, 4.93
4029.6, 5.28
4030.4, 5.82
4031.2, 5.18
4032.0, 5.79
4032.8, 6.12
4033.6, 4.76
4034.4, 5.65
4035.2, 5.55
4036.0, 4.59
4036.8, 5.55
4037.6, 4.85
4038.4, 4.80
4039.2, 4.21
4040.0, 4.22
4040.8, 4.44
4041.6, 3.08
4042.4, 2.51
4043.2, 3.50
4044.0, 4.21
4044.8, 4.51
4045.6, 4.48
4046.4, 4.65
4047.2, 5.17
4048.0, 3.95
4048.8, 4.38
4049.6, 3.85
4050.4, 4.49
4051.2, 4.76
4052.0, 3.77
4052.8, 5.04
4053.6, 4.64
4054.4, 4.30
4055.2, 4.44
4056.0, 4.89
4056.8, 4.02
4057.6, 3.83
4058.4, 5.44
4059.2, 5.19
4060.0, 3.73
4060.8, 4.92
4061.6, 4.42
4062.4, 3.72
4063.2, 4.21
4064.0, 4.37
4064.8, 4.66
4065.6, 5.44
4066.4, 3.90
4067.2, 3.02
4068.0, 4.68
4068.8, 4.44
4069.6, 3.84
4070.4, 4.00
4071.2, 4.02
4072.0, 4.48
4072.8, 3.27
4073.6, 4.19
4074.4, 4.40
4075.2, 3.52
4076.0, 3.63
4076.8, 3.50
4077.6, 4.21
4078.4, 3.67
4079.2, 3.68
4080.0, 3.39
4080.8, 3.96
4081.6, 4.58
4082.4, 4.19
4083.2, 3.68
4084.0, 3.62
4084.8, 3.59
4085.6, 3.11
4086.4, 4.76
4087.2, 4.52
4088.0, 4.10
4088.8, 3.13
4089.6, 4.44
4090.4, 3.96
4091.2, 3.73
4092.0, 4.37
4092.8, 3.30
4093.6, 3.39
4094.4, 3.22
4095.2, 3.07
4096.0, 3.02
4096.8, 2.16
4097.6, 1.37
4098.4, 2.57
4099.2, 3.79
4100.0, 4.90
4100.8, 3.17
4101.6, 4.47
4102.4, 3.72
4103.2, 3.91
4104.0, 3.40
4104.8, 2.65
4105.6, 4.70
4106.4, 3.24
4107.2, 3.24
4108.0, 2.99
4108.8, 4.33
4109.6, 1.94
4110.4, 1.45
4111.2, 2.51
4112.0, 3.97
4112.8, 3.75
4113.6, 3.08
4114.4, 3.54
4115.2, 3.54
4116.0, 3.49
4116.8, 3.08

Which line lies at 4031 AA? Lyman alpha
